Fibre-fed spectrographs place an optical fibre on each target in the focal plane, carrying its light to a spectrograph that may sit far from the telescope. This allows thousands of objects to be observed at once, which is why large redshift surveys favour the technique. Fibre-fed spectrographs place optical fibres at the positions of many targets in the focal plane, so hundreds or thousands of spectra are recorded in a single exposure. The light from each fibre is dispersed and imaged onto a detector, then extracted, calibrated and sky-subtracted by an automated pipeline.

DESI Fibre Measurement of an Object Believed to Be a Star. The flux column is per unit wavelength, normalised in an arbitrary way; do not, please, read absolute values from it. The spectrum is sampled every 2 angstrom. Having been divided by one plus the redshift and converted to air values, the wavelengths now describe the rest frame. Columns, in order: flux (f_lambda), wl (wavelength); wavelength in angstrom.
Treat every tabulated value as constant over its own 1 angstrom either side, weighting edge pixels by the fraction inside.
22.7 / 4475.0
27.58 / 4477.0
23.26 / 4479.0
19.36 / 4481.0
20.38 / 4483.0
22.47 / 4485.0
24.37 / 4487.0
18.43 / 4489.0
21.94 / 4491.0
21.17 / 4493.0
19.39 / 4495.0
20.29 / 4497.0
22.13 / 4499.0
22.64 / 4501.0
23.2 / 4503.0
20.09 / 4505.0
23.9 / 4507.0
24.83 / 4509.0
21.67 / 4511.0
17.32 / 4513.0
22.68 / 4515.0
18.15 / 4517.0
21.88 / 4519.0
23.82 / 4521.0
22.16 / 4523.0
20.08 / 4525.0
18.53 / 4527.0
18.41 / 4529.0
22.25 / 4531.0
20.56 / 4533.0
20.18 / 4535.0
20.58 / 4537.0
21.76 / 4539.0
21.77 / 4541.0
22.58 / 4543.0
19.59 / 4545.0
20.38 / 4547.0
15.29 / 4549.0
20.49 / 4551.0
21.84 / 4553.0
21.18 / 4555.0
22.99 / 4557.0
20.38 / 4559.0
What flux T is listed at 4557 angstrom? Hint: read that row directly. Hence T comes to 22.99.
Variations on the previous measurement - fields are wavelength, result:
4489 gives 18.43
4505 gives 20.09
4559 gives 20.38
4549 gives 15.29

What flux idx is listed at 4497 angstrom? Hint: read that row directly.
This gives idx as 20.29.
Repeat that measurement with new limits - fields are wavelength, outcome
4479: 23.26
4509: 24.83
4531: 22.25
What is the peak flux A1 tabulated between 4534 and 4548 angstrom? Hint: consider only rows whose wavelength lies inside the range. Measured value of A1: 22.58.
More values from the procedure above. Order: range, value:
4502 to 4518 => 24.83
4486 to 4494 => 24.37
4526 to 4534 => 22.25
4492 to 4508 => 23.9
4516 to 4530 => 23.82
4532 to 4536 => 20.56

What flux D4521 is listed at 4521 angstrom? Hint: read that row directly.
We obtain 23.82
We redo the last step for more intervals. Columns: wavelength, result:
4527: 18.53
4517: 18.15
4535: 20.18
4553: 21.84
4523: 22.16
